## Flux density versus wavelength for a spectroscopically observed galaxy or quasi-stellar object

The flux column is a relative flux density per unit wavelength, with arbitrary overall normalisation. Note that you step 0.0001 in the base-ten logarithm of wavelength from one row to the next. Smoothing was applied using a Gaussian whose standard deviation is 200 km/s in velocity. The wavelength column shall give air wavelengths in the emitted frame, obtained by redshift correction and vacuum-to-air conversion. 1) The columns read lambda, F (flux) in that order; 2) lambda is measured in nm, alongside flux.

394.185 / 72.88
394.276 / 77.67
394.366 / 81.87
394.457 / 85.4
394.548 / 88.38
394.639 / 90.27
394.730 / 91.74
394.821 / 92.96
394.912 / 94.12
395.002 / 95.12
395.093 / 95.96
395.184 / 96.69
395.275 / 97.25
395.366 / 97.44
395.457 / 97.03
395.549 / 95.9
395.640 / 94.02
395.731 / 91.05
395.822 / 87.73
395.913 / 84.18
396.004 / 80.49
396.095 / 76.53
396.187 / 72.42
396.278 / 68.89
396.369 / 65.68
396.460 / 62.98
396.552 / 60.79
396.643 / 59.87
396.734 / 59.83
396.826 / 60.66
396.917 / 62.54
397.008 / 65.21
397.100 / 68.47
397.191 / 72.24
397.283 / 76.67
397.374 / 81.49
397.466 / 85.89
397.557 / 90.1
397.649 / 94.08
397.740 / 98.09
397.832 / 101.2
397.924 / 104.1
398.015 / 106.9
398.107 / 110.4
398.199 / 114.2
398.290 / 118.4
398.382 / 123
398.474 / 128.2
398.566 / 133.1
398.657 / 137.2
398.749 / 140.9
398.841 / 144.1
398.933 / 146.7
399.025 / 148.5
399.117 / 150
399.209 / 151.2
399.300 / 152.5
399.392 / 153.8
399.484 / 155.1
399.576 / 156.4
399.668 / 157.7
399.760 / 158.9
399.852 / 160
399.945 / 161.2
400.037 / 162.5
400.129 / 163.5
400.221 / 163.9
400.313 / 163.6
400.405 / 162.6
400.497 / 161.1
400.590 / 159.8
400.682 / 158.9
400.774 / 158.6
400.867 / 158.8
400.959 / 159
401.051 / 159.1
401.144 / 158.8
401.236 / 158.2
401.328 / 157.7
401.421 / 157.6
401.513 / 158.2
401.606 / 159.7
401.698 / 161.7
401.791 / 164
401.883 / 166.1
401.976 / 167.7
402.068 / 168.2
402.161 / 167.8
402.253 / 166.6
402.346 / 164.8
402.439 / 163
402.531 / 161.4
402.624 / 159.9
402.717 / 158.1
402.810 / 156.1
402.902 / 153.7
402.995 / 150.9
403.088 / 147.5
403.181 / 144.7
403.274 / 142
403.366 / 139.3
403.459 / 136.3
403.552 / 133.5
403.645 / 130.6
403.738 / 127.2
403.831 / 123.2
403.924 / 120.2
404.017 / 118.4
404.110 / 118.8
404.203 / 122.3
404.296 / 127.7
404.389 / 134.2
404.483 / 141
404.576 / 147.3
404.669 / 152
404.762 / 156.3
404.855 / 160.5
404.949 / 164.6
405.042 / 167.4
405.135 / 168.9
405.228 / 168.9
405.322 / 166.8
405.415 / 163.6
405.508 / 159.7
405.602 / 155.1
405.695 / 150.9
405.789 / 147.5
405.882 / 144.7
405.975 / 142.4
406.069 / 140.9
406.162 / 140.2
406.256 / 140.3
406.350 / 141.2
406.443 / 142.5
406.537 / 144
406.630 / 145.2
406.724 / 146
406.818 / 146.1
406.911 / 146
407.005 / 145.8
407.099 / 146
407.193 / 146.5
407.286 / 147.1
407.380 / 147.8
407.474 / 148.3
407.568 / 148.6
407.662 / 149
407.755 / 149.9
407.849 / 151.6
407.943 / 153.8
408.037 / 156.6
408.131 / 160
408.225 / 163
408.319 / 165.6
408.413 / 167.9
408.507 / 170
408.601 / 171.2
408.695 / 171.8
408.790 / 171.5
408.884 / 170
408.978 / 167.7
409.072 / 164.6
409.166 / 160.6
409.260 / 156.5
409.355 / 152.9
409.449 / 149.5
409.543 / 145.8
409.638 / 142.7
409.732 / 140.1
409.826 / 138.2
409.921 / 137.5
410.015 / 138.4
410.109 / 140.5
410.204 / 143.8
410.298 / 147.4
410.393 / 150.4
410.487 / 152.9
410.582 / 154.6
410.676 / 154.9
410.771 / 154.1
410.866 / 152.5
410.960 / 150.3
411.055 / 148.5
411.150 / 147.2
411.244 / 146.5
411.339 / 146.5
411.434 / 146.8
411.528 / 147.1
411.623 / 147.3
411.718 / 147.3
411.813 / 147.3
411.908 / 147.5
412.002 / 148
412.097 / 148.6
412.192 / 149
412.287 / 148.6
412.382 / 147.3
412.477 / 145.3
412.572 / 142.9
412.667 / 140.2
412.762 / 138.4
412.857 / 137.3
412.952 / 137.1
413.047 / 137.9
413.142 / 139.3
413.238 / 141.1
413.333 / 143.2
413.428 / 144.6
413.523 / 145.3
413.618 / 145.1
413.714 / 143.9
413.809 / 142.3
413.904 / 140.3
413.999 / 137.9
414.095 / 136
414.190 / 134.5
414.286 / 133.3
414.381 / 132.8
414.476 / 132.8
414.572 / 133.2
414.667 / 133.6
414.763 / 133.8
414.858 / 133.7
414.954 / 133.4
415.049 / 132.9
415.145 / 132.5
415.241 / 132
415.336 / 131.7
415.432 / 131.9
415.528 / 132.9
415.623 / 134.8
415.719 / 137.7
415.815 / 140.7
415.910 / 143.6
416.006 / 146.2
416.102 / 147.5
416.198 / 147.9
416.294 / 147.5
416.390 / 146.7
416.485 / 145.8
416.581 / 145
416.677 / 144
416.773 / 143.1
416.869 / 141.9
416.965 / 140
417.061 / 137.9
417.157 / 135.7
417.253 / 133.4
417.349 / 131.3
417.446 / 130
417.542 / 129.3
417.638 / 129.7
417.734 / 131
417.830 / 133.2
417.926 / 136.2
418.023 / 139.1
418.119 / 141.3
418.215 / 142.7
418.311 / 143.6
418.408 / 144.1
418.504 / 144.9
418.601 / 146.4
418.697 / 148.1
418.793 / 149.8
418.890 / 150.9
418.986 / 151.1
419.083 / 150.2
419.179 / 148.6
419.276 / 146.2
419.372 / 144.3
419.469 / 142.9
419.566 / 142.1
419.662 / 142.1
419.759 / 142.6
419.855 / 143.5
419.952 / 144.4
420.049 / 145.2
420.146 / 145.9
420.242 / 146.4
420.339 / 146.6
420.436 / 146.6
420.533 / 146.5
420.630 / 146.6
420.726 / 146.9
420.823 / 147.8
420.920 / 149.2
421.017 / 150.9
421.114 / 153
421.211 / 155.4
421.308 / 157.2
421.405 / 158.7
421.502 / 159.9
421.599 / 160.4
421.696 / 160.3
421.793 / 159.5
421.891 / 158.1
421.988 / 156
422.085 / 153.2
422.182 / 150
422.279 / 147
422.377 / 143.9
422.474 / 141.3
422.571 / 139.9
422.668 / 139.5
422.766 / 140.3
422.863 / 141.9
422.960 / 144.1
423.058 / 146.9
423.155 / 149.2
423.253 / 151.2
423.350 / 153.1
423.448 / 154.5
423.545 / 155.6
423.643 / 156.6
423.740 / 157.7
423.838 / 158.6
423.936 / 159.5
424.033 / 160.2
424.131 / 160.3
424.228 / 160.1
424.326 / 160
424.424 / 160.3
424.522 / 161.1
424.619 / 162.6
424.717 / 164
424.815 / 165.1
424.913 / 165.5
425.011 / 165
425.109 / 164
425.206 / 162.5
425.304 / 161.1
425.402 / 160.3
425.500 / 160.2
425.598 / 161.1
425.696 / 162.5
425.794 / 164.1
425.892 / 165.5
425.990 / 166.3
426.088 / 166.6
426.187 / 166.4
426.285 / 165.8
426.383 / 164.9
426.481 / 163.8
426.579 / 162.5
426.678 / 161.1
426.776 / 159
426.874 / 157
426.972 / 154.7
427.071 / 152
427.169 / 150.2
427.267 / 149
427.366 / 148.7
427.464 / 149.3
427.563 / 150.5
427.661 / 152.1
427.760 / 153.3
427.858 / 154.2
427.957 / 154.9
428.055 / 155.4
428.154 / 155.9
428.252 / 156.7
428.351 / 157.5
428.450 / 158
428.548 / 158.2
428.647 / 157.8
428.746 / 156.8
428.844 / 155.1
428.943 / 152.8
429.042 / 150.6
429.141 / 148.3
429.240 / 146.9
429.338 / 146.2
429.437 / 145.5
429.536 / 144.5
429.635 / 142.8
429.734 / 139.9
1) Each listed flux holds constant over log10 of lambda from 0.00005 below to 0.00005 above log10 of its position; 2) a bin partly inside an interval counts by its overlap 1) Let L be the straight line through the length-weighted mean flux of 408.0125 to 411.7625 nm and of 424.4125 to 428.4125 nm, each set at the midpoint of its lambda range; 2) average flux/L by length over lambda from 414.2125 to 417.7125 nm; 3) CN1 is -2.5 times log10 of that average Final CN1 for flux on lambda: 0.14 mag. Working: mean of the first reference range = 153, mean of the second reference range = 159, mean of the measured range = 137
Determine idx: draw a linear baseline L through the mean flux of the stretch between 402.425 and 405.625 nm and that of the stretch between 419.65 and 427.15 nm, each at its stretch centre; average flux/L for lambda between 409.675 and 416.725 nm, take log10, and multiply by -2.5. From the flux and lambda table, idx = 0.06 mag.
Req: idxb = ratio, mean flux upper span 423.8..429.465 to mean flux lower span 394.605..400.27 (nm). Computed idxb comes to 1.5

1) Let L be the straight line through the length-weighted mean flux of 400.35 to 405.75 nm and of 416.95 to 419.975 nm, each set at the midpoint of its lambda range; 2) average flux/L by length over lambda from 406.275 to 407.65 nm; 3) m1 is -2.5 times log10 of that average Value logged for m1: 0.03 mag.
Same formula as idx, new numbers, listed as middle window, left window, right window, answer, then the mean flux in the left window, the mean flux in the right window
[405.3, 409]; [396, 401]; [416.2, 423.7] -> -0.18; 119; 146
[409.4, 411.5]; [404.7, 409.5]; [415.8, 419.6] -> 0.03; 155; 142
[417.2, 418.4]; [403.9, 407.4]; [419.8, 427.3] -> 0.13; 147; 155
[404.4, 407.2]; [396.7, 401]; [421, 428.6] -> -0.12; 128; 156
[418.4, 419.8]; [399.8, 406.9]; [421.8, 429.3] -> 0.06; 152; 156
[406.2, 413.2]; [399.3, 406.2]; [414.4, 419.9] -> -0.02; 153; 140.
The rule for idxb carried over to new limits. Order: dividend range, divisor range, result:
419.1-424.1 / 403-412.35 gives 1.01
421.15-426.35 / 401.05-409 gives 1.03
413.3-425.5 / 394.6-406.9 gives 1.12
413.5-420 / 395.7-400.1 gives 1.29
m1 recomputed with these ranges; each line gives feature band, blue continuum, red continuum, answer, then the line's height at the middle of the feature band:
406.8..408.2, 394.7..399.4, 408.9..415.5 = -0.16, 130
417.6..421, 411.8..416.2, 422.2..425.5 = 0.03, 148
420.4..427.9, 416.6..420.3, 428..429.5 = -0.05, 148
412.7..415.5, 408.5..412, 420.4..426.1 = 0.12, 153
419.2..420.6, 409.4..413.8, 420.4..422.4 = 0.05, 152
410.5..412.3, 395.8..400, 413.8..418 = -0.15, 130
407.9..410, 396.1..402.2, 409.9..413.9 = -0.12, 142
